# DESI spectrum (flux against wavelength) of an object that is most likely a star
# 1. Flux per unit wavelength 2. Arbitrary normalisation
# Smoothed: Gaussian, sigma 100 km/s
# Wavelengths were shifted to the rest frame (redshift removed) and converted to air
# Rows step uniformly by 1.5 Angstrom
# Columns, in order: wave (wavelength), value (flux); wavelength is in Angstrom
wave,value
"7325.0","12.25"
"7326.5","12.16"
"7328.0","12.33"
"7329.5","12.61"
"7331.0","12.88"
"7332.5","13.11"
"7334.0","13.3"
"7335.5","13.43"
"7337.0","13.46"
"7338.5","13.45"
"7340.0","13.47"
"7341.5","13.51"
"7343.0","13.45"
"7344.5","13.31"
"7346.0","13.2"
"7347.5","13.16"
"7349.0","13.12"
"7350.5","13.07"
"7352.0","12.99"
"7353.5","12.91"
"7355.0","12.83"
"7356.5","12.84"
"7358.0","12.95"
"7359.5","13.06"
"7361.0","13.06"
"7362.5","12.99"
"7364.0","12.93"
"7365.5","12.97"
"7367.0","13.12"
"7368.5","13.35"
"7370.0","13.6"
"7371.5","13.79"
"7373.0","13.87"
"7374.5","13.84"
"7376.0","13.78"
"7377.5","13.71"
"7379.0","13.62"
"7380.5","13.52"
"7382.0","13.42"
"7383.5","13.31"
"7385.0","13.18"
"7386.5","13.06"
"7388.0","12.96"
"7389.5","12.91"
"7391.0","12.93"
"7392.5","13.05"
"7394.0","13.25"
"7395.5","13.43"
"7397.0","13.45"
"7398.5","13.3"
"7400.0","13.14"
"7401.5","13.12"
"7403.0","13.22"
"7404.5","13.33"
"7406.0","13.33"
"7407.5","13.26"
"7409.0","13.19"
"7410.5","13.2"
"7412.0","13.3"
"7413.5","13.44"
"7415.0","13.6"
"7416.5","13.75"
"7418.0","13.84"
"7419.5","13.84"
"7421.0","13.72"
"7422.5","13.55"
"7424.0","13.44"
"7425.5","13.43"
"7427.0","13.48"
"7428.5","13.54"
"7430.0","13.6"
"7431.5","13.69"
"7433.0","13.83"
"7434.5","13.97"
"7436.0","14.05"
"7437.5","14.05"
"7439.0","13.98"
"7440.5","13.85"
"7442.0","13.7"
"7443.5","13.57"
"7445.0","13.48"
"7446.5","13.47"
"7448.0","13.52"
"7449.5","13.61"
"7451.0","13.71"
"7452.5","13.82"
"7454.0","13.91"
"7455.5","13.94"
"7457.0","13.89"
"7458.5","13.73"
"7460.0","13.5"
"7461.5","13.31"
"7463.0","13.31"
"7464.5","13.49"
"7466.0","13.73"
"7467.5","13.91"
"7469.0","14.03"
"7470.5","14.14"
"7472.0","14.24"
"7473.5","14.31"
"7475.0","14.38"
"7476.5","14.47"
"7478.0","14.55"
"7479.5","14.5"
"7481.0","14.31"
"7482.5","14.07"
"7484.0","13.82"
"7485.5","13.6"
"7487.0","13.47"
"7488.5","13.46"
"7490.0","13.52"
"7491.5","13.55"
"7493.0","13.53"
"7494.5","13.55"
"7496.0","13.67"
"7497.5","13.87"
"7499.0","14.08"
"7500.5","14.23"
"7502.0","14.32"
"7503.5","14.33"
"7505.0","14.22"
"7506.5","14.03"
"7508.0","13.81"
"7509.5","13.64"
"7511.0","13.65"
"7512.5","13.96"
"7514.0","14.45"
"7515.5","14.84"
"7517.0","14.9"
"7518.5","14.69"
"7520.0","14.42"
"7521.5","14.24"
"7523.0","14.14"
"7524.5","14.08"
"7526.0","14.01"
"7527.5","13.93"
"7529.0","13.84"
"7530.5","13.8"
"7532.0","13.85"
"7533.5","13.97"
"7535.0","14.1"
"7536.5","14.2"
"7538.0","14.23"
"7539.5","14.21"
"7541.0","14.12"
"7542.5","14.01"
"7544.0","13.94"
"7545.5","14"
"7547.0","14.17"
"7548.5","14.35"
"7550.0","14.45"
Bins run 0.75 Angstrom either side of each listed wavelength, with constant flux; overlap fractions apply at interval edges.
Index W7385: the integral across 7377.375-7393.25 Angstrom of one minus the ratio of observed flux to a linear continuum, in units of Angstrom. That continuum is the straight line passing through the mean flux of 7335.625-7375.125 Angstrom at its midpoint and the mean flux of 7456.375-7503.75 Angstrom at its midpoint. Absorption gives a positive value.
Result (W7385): 0.2 Angstrom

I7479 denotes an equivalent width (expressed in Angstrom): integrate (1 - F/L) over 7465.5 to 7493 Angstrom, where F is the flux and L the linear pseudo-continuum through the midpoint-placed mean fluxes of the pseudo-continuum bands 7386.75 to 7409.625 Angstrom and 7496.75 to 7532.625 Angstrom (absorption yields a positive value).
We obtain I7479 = -0.29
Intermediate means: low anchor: 13.2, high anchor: 14.1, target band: 14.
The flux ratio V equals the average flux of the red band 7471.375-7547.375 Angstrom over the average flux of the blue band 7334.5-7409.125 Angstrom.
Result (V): 1.06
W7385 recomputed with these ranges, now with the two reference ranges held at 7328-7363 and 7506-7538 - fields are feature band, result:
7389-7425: 0.3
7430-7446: -0.2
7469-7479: -0.3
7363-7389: -0.2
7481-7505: 0.2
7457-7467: 0.2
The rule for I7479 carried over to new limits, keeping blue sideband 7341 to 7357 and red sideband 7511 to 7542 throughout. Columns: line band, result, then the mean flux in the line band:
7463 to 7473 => 0.0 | 13.9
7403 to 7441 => -0.1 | 13.6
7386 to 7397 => 0.2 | 13.1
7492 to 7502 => 0.1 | 13.9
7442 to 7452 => 0.1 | 13.6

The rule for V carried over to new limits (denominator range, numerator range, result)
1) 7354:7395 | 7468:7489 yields 1.06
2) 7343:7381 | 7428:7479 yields 1.04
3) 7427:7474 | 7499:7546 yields 1.03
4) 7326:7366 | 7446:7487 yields 1.06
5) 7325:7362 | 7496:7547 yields 1.08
